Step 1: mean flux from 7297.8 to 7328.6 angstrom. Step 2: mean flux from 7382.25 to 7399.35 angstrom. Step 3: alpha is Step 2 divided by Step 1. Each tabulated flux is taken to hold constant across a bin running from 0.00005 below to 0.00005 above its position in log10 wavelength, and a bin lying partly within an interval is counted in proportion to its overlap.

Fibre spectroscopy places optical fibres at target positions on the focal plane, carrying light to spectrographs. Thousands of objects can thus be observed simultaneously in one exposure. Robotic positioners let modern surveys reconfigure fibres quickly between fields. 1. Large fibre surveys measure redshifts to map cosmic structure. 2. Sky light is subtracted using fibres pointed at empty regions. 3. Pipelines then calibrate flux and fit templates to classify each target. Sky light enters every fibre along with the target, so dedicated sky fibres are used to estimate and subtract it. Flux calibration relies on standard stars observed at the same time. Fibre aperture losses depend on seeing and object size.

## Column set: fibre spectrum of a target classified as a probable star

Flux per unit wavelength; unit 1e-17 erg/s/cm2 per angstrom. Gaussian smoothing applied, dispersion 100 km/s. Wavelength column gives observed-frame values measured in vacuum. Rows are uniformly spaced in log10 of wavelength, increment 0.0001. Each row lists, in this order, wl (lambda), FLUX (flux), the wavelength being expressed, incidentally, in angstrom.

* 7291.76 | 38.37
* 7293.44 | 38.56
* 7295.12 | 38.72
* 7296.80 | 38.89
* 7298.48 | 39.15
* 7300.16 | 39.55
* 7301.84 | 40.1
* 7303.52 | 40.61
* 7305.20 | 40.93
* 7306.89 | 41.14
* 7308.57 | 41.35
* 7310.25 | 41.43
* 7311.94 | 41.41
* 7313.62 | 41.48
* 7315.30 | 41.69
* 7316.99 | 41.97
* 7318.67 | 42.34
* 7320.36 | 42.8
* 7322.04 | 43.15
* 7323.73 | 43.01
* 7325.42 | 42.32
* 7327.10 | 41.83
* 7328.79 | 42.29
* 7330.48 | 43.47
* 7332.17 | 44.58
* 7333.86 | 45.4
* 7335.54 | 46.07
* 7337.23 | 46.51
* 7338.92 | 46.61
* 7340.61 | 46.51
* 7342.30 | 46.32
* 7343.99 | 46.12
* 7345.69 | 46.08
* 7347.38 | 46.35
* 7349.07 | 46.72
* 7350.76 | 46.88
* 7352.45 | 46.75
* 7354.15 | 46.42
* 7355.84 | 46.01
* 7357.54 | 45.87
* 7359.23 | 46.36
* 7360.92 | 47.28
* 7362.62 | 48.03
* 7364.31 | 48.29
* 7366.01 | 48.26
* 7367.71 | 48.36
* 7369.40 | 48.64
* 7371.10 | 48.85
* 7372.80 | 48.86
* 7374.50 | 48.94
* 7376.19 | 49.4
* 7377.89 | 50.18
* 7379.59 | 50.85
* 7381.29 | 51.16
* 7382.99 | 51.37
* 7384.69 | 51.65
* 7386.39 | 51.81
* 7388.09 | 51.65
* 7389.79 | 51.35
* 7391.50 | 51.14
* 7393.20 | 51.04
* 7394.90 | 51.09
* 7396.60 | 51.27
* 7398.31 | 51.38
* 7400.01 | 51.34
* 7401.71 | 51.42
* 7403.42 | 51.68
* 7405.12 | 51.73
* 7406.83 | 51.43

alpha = 1.2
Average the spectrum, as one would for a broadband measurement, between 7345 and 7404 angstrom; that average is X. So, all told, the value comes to 49.2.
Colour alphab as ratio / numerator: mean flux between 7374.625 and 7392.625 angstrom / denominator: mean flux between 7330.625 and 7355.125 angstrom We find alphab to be 1.10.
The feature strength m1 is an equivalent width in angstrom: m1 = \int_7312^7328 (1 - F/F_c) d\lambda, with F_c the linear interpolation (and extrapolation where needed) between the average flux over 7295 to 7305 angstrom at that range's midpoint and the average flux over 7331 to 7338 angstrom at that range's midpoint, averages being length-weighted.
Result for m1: 0.3 angstrom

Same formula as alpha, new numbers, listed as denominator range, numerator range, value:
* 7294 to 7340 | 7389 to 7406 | 1.22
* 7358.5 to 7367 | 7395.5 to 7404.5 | 1.08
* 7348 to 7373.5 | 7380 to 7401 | 1.08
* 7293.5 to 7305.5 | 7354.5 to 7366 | 1.19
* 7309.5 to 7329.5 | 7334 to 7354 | 1.10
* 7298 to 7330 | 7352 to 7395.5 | 1.18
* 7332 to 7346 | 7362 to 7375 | 1.05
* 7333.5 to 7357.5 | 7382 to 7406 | 1.11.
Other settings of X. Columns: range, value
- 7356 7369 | 47.5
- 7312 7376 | 45.6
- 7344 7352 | 46.5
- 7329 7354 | 45.9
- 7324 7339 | 44.2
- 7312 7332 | 42.4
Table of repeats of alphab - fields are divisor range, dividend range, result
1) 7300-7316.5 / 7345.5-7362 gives 1.13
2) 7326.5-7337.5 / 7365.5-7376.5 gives 1.10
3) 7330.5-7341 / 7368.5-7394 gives 1.10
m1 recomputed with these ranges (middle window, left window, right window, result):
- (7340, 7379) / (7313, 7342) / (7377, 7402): 0.1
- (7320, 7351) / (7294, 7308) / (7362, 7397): -0.3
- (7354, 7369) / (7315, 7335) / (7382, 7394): 0.2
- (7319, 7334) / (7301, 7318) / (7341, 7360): 0.1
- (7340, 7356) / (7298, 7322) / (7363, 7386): -0.1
